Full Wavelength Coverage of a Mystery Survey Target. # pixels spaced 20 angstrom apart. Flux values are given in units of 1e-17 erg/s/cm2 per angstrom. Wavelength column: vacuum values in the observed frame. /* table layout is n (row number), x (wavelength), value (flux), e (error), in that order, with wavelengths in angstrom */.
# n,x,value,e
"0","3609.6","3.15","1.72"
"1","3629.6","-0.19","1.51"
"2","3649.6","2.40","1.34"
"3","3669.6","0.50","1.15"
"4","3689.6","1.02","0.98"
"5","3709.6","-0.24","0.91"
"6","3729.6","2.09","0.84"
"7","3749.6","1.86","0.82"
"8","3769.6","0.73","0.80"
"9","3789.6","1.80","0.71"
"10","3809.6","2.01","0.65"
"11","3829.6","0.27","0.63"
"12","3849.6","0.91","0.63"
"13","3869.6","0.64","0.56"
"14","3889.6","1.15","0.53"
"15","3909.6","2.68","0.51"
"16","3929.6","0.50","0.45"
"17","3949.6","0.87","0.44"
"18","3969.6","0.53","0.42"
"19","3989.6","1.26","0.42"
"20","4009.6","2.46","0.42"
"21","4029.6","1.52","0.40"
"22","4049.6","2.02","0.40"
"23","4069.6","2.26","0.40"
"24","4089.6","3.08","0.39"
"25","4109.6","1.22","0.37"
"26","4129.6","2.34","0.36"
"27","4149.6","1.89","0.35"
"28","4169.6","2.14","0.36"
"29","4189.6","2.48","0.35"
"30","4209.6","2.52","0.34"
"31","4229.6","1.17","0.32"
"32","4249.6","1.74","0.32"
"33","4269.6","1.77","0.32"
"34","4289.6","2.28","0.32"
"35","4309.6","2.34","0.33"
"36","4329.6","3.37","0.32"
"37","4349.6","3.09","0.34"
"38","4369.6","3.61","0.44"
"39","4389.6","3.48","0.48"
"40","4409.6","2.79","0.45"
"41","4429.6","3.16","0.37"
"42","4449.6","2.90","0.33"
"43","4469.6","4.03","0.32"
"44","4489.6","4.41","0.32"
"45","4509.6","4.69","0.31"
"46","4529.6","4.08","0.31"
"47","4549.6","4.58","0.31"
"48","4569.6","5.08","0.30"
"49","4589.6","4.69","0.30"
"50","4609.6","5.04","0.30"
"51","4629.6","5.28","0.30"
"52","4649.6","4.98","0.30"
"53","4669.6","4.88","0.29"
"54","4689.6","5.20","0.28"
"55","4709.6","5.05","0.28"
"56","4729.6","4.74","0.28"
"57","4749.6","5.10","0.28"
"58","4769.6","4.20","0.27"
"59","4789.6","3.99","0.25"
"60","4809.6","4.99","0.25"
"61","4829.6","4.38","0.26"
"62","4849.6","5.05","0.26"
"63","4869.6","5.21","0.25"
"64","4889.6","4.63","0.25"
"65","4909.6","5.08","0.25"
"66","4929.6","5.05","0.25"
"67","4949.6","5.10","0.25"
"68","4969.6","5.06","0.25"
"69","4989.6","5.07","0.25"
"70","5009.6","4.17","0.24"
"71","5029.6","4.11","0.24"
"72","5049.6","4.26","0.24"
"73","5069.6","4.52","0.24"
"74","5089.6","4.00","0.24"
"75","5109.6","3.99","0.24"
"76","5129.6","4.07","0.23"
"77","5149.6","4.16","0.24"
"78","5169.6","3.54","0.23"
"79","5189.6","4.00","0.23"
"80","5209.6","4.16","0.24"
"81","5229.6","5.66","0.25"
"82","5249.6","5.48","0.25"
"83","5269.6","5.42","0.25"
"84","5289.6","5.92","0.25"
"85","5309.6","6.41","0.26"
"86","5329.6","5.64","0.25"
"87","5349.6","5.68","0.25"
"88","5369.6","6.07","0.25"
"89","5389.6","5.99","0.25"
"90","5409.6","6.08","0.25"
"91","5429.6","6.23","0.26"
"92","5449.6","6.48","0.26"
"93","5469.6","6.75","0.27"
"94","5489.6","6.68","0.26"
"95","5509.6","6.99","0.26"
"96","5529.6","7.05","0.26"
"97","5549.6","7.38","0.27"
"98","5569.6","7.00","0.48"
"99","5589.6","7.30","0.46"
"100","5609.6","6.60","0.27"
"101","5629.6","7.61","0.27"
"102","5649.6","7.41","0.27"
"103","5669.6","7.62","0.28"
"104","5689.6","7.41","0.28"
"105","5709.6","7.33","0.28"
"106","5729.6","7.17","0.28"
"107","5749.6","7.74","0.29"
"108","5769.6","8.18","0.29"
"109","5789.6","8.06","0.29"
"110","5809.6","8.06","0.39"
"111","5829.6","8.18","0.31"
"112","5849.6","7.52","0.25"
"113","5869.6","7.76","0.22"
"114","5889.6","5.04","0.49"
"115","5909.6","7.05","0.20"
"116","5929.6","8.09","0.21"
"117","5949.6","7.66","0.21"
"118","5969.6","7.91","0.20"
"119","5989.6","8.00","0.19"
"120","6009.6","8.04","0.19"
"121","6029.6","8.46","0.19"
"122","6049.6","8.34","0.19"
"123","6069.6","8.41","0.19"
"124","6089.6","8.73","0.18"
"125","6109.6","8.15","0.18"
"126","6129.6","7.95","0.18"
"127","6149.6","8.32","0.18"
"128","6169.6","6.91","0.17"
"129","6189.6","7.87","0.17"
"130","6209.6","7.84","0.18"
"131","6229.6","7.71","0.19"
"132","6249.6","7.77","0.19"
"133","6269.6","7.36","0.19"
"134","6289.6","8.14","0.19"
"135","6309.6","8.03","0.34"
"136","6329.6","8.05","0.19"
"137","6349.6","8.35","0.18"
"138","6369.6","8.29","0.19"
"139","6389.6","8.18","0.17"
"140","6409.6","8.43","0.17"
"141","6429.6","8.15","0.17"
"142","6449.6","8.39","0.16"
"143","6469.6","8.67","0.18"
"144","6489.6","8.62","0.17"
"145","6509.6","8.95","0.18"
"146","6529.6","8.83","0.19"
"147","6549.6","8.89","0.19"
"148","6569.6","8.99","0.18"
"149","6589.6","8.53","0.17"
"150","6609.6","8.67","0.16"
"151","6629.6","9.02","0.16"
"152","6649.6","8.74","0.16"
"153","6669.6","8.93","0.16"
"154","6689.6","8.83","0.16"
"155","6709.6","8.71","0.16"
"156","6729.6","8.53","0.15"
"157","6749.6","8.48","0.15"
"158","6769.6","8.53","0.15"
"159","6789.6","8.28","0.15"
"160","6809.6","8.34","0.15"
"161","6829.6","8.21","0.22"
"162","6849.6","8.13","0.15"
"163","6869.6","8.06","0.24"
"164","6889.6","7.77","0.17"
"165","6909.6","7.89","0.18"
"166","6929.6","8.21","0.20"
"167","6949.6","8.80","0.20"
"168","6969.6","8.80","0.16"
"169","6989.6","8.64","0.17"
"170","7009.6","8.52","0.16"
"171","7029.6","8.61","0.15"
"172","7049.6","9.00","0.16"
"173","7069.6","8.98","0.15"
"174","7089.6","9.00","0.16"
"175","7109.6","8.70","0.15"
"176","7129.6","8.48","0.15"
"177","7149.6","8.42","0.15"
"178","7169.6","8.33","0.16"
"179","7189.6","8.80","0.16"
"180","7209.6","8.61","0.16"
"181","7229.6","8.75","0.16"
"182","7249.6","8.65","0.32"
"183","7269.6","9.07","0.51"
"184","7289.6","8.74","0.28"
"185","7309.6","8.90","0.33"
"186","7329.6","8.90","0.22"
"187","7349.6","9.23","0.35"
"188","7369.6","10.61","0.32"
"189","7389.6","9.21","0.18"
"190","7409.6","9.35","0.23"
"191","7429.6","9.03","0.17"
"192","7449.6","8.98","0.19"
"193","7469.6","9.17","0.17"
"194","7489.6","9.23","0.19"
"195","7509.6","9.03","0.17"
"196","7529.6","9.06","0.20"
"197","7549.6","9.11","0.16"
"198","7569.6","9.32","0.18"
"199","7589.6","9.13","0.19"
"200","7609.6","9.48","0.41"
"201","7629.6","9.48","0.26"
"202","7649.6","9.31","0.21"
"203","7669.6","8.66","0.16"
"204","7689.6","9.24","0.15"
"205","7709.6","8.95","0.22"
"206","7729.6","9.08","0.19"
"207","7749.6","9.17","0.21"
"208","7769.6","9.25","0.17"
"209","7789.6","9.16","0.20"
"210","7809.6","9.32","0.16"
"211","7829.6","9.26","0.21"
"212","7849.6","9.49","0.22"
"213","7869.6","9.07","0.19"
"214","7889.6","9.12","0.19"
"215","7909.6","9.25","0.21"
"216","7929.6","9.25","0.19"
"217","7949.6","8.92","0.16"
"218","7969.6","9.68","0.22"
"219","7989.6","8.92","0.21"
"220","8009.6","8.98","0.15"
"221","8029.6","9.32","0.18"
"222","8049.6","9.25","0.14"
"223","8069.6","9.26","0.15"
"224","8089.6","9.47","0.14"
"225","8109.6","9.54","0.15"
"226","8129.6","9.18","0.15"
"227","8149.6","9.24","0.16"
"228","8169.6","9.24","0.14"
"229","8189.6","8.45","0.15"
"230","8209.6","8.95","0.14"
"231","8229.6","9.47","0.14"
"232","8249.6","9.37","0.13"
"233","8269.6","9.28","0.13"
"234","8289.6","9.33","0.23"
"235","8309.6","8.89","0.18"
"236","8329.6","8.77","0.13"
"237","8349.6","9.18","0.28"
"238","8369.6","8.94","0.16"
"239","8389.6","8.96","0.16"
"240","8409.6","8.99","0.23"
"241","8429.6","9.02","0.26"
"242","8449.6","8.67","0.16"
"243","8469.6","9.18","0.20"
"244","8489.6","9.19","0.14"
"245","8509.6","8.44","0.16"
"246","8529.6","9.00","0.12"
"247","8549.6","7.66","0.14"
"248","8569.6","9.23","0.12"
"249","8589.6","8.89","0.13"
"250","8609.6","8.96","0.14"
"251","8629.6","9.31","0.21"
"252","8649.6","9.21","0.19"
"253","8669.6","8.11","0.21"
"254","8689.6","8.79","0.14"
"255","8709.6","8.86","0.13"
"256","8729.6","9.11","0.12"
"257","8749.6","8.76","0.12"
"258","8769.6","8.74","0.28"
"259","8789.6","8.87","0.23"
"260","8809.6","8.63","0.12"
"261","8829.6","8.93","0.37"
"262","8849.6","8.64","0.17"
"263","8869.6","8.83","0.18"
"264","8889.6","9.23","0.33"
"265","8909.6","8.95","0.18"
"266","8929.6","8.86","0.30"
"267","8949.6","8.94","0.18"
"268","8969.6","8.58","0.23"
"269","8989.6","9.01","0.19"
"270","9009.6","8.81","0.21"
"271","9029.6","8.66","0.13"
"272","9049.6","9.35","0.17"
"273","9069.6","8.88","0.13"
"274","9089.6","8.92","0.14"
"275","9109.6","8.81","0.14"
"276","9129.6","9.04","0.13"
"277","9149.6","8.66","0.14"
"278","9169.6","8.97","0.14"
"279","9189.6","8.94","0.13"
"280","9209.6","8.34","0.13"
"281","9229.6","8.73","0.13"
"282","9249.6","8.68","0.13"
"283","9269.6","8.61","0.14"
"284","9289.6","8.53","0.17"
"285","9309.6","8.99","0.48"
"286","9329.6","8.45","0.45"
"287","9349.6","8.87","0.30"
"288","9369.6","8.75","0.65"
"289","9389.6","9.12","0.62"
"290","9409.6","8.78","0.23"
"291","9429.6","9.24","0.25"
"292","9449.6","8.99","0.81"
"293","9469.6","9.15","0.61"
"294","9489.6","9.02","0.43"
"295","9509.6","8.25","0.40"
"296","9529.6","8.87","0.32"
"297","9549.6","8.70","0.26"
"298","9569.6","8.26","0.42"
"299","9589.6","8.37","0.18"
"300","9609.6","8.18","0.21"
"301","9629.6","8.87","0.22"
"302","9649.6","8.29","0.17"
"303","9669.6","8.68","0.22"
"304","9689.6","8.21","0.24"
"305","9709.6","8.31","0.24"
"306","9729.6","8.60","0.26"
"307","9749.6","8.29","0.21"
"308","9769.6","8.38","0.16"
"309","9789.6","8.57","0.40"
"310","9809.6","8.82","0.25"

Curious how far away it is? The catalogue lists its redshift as 0.00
